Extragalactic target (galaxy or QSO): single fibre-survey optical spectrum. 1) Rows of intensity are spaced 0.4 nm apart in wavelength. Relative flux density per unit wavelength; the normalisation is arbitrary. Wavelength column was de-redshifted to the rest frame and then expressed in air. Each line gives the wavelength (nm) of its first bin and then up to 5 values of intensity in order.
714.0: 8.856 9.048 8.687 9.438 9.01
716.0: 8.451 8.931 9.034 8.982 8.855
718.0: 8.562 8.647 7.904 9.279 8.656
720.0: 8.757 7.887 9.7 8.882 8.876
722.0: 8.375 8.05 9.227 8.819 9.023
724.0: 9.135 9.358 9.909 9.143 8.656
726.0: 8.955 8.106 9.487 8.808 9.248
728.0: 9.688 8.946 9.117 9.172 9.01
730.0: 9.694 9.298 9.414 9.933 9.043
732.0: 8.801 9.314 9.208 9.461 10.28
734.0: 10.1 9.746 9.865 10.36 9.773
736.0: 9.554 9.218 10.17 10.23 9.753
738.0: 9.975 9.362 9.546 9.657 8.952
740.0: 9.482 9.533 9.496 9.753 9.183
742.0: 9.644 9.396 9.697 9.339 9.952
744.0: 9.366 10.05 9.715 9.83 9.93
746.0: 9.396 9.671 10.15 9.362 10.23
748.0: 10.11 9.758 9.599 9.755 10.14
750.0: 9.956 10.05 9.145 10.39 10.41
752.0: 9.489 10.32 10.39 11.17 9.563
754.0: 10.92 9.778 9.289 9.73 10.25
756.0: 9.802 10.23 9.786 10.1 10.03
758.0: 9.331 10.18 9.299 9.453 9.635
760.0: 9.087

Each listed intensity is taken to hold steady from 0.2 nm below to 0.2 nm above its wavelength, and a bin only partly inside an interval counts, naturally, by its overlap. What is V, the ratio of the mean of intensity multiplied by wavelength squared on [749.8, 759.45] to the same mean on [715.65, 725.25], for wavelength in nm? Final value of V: 1.2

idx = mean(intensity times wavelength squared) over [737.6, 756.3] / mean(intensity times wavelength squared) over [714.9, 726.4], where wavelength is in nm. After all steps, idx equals 1.2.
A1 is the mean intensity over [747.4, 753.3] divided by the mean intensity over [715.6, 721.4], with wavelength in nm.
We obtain 1.1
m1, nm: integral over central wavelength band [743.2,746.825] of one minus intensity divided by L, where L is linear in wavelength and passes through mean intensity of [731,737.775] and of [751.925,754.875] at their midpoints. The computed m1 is 0.08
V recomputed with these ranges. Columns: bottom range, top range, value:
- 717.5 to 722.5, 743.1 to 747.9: 1.21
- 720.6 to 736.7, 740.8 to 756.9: 1.12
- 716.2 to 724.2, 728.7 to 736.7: 1.12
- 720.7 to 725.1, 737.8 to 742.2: 1.10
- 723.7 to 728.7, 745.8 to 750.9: 1.14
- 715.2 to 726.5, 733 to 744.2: 1.15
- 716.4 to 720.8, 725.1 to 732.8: 1.08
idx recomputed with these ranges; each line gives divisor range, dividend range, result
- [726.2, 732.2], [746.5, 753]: 1.15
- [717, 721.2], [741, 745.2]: 1.18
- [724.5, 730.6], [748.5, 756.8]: 1.17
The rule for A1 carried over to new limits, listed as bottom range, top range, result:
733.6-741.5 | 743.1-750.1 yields 1.01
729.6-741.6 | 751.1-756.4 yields 1.05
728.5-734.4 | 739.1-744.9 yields 1.01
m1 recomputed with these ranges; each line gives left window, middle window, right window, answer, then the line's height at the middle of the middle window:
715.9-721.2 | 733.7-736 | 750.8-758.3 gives -0.15 nm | 9.33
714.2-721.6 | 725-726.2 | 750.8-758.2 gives 0.02 nm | 9.07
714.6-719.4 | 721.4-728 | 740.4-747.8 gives 0.06 nm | 9.06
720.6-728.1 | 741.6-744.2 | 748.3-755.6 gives 0.04 nm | 9.68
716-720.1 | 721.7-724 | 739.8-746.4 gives 0.04 nm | 8.91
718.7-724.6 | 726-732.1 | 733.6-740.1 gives 0.06 nm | 9.27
